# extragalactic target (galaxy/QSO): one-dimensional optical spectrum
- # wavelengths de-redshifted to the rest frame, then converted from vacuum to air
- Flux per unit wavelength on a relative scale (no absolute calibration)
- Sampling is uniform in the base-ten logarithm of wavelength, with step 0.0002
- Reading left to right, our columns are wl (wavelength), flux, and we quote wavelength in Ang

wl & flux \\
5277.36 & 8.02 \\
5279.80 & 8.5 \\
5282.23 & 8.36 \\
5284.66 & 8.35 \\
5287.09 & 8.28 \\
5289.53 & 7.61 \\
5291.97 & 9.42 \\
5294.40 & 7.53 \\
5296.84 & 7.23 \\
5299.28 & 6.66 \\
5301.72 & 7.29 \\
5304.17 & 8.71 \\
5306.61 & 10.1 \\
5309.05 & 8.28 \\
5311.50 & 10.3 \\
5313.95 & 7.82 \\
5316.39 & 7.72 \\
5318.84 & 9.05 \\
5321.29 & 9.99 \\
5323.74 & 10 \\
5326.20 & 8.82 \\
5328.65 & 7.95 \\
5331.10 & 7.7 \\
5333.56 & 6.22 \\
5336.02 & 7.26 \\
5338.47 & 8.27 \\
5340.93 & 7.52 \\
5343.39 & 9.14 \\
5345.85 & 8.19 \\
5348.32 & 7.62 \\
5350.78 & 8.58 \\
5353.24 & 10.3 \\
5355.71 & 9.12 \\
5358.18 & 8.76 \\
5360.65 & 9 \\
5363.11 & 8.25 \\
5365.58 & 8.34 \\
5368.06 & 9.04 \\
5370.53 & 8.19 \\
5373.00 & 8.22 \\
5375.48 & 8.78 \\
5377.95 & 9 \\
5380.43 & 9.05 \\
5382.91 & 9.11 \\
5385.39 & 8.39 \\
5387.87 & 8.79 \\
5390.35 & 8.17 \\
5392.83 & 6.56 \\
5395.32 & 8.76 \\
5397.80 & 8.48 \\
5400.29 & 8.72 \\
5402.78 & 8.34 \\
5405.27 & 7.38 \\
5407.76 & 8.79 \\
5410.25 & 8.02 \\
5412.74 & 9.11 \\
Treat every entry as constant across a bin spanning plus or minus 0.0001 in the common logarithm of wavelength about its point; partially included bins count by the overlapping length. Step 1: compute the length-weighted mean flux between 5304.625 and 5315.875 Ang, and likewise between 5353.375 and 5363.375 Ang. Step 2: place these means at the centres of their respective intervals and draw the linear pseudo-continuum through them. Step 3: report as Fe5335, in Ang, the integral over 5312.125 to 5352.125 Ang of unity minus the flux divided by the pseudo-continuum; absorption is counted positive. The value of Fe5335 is 3.2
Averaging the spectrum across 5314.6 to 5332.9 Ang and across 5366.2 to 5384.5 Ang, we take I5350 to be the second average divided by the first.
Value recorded 1.01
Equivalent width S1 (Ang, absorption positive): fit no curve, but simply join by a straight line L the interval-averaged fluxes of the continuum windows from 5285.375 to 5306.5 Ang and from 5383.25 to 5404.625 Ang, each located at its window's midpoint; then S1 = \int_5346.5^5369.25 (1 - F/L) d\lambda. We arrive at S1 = -1.65 Ang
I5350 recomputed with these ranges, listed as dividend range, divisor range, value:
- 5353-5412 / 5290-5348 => 1.03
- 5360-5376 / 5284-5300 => 1.08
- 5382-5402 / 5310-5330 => 0.94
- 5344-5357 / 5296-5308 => 1.09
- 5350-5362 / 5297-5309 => 1.13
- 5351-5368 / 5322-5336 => 1.10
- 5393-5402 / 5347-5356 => 0.94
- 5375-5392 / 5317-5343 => 1.05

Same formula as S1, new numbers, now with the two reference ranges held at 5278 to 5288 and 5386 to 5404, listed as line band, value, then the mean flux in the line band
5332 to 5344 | 1.0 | 7.61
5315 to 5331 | -1.0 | 8.83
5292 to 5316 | 0.2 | 8.26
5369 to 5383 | -0.7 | 8.7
